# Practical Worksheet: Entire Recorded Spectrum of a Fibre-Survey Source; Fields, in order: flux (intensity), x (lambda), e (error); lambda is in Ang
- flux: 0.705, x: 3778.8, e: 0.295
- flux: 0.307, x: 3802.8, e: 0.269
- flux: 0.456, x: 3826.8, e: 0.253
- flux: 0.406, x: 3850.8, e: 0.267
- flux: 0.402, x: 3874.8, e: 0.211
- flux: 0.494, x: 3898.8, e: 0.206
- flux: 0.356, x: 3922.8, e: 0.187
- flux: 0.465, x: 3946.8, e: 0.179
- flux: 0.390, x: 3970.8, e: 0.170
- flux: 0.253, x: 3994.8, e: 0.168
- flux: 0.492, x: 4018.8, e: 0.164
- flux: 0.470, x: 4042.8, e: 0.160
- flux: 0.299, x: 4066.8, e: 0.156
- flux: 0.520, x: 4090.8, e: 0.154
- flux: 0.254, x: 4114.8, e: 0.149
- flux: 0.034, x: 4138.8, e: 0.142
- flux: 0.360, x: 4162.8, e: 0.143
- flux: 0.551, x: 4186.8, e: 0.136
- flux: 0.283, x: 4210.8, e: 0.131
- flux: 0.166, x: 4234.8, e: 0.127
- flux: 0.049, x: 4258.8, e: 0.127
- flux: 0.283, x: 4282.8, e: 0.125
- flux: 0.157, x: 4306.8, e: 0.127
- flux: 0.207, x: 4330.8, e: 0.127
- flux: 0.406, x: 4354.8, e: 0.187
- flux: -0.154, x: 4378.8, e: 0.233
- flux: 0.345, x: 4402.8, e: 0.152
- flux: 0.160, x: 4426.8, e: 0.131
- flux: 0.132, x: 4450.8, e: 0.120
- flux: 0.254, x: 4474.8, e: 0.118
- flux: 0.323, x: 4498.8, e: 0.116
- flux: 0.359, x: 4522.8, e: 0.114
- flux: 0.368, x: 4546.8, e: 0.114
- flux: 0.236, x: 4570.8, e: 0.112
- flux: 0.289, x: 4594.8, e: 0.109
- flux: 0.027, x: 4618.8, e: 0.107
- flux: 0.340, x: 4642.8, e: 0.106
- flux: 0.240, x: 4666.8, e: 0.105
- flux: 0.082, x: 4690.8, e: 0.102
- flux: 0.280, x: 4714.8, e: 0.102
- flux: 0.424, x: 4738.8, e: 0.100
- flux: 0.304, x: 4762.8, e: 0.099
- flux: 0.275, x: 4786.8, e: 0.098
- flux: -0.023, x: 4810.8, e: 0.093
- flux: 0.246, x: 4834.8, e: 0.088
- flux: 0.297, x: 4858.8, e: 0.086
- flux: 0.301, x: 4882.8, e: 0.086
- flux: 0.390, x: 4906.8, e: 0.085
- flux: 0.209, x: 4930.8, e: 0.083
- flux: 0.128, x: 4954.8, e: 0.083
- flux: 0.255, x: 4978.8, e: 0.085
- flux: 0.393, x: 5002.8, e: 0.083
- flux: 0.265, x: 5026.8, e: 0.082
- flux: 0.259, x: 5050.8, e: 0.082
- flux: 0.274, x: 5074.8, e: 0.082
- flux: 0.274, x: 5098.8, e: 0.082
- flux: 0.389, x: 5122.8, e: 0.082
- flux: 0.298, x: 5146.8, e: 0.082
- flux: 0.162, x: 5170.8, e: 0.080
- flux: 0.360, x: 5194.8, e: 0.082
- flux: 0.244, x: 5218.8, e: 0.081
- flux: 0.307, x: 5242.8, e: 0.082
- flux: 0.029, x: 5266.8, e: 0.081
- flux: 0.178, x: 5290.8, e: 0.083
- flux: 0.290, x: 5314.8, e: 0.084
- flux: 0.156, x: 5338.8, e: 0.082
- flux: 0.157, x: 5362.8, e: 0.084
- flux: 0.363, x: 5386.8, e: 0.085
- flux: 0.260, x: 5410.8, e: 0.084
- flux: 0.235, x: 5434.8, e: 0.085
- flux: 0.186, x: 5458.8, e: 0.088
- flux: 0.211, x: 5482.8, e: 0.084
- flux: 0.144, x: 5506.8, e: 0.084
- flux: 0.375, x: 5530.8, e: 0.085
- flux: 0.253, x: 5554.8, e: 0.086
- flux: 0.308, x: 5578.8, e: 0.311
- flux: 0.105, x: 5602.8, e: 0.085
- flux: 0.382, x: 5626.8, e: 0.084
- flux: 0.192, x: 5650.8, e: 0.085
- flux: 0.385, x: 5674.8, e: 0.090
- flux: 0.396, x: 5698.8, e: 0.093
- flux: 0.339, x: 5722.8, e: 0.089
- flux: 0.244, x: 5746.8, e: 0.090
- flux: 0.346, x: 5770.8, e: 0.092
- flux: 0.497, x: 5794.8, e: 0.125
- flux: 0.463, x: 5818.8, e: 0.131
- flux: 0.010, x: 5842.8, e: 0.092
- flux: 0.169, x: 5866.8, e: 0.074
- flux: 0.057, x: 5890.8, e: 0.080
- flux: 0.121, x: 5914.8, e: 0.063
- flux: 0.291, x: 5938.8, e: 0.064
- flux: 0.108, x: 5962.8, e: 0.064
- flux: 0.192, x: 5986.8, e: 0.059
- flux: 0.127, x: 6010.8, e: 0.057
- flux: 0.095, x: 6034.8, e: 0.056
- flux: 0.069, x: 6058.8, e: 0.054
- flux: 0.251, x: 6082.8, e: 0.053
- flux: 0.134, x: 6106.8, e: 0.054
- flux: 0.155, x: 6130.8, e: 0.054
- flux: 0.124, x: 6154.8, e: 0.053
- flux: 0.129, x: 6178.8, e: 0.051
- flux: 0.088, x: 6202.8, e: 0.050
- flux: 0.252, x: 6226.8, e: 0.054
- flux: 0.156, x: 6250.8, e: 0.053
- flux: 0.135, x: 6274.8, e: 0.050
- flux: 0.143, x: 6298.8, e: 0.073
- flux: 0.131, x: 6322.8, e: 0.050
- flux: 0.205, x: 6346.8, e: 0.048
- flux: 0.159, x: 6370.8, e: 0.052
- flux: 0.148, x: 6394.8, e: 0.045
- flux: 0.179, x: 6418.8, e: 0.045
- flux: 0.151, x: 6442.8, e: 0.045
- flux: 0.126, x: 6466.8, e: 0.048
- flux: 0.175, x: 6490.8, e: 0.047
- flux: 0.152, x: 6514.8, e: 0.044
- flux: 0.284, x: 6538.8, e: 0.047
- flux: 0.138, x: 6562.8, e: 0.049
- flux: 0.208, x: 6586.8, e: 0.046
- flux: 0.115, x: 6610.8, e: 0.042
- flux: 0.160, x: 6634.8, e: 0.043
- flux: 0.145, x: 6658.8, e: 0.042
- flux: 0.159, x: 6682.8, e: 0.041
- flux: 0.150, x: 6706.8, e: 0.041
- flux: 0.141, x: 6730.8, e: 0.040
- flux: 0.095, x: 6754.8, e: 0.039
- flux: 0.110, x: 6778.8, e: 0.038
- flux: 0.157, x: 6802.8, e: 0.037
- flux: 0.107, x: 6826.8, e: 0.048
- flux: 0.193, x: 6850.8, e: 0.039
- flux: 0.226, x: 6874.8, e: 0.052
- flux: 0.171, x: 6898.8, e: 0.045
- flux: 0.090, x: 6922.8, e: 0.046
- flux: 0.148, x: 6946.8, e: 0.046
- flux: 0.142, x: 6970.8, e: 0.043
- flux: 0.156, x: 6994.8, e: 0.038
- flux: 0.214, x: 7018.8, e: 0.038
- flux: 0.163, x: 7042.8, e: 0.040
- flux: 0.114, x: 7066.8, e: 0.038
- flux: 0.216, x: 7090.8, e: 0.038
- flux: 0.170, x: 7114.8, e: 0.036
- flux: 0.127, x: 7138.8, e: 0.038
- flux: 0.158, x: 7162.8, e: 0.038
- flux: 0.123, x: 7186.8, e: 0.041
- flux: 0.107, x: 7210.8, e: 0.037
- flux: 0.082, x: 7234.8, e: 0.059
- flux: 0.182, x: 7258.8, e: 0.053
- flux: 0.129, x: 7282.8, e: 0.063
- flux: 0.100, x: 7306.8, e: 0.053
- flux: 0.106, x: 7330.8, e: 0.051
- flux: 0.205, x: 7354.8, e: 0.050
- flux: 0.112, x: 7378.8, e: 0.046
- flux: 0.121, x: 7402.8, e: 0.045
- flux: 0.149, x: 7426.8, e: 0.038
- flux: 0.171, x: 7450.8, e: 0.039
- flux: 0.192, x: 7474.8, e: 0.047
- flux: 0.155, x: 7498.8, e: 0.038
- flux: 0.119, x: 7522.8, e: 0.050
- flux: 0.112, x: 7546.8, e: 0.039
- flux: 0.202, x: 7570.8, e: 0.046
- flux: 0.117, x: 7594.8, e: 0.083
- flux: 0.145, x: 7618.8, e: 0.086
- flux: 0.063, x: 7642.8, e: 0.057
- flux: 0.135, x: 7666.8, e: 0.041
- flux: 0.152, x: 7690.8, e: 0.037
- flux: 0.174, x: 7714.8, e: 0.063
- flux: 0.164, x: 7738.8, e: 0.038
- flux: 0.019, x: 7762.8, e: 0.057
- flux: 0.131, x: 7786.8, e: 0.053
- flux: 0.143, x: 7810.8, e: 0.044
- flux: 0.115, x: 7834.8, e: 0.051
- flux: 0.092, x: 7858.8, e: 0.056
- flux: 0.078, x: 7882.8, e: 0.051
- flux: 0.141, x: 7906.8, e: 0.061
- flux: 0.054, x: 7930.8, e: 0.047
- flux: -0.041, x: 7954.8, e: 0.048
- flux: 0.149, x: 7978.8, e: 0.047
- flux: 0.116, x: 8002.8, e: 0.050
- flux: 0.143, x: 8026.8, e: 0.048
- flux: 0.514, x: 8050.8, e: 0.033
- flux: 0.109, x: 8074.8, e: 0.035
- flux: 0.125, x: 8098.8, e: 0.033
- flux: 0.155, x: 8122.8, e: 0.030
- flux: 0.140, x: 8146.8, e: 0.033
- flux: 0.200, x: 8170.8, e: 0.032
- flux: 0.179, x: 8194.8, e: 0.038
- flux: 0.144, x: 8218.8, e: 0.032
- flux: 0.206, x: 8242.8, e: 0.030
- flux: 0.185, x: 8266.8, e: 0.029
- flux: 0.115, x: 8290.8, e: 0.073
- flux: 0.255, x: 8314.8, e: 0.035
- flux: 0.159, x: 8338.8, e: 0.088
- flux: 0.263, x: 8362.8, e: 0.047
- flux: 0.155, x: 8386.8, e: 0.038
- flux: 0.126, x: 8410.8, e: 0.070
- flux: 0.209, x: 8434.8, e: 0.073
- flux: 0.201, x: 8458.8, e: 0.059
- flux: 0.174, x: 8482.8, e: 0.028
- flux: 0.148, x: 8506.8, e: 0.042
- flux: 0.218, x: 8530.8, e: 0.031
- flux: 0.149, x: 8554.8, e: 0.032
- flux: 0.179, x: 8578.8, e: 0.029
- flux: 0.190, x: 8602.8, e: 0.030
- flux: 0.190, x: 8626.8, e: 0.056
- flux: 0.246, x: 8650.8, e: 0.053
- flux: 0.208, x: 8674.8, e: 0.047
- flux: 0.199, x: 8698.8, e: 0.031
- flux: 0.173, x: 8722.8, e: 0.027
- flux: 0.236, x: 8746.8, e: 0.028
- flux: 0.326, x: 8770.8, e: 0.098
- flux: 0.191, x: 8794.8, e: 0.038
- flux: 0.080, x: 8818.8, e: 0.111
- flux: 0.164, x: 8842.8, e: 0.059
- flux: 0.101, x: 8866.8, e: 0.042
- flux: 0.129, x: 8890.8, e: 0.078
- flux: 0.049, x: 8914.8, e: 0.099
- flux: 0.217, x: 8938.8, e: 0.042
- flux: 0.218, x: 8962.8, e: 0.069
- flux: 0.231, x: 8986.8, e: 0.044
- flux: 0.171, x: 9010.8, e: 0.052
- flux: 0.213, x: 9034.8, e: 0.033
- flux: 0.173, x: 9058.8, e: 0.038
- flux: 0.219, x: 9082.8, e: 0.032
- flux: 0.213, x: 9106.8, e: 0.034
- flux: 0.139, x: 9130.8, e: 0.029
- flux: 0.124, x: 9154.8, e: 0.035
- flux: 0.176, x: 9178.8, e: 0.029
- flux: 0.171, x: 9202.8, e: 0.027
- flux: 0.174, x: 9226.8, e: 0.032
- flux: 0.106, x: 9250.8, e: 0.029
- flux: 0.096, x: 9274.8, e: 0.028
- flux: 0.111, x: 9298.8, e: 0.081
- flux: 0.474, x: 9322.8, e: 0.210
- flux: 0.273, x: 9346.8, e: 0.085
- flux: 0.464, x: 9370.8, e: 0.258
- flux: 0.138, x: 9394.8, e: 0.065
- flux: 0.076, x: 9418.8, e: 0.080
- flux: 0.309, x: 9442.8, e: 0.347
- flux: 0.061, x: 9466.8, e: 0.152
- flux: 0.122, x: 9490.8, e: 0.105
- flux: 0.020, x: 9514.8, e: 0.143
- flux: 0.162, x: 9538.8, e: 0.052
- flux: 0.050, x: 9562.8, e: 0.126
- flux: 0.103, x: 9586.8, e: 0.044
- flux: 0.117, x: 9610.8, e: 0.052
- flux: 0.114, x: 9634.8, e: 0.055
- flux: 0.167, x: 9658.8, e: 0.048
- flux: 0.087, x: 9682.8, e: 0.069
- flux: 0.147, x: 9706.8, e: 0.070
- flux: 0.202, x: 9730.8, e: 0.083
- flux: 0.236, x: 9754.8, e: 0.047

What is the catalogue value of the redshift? 1.16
